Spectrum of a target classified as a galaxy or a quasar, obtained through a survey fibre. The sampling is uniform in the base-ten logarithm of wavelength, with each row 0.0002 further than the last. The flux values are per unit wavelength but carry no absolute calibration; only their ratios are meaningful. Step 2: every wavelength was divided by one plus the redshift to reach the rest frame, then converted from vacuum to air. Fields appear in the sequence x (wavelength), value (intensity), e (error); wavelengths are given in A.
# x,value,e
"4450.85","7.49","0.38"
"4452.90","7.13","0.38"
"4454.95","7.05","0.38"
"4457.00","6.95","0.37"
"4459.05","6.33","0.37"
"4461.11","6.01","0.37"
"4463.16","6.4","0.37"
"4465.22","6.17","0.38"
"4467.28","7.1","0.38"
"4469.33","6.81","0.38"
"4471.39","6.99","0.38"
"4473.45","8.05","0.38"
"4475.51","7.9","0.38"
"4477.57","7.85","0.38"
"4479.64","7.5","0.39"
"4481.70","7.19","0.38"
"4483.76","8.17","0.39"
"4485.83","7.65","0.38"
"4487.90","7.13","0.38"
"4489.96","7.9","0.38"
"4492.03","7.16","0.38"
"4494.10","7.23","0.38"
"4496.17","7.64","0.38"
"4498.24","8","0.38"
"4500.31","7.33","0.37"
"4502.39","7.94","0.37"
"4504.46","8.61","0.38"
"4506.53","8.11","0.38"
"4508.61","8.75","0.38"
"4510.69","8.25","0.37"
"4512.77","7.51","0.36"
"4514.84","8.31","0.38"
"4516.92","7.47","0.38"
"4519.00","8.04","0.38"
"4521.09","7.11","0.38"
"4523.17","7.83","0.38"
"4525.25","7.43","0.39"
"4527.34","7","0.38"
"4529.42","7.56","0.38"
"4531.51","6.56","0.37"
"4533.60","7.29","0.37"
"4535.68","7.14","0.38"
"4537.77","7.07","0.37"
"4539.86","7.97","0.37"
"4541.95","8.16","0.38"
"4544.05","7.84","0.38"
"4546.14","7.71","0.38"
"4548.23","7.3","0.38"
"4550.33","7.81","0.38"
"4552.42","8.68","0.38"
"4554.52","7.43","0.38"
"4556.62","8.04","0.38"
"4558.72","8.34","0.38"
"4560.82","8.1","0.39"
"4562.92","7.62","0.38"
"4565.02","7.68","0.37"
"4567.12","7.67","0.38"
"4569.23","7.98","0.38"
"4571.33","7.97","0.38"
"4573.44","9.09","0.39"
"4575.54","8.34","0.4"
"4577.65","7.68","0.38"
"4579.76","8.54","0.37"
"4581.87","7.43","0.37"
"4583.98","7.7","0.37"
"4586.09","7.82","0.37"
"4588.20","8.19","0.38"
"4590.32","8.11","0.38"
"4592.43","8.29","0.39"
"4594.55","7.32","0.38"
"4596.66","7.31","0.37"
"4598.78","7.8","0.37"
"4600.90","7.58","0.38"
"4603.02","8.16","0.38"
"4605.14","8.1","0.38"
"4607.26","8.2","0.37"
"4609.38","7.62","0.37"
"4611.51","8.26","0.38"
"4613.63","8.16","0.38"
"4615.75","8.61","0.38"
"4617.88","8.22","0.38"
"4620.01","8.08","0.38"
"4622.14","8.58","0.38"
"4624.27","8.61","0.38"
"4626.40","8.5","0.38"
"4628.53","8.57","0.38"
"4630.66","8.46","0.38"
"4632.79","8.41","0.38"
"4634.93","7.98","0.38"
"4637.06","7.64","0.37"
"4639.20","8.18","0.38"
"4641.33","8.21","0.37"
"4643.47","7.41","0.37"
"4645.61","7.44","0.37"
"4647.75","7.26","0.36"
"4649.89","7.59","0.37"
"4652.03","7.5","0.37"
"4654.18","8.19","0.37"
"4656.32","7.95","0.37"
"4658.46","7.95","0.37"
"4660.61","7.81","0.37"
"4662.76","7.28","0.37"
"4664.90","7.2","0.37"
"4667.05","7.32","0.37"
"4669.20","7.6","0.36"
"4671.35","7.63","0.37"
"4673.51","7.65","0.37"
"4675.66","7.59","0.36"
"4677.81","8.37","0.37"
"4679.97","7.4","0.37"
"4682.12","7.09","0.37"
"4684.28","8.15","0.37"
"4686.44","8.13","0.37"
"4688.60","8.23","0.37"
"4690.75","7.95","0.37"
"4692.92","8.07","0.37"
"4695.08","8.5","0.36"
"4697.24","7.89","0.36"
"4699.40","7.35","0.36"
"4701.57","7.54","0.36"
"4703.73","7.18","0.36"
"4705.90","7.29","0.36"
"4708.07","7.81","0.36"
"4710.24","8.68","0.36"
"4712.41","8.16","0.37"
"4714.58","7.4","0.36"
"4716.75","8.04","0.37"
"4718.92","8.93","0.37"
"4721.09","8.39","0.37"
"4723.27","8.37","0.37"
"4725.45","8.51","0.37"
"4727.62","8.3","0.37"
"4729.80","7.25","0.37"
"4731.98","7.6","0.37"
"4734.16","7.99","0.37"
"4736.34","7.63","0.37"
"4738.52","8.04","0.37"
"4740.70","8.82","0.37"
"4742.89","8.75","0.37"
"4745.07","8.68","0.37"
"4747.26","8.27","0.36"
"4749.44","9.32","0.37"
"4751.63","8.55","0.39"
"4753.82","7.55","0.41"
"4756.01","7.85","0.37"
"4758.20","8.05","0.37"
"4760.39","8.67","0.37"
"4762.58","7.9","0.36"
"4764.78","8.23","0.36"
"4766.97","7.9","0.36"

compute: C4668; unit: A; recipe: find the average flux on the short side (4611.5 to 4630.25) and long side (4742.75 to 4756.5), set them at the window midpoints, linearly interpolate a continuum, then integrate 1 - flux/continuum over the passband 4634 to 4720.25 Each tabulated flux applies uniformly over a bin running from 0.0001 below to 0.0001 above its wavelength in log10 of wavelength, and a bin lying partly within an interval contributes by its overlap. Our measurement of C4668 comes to 6.4 A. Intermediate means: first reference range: 8.41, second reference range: 8.43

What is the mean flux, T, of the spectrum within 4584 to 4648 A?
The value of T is 8.04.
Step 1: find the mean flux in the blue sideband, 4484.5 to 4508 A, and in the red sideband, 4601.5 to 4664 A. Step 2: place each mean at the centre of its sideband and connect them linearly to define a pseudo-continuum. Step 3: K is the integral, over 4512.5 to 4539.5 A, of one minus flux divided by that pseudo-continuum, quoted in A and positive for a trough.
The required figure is 1.28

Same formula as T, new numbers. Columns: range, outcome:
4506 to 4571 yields 7.73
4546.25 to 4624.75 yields 8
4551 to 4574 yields 8.03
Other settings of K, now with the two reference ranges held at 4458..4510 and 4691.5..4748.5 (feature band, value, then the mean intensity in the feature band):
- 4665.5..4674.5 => 0.5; 7.52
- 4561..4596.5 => -1.2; 7.95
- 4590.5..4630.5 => -1.8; 8.12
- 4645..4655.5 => 0.4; 7.61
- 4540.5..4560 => -0.8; 7.92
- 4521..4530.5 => 0.2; 7.41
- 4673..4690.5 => 0.3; 7.84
